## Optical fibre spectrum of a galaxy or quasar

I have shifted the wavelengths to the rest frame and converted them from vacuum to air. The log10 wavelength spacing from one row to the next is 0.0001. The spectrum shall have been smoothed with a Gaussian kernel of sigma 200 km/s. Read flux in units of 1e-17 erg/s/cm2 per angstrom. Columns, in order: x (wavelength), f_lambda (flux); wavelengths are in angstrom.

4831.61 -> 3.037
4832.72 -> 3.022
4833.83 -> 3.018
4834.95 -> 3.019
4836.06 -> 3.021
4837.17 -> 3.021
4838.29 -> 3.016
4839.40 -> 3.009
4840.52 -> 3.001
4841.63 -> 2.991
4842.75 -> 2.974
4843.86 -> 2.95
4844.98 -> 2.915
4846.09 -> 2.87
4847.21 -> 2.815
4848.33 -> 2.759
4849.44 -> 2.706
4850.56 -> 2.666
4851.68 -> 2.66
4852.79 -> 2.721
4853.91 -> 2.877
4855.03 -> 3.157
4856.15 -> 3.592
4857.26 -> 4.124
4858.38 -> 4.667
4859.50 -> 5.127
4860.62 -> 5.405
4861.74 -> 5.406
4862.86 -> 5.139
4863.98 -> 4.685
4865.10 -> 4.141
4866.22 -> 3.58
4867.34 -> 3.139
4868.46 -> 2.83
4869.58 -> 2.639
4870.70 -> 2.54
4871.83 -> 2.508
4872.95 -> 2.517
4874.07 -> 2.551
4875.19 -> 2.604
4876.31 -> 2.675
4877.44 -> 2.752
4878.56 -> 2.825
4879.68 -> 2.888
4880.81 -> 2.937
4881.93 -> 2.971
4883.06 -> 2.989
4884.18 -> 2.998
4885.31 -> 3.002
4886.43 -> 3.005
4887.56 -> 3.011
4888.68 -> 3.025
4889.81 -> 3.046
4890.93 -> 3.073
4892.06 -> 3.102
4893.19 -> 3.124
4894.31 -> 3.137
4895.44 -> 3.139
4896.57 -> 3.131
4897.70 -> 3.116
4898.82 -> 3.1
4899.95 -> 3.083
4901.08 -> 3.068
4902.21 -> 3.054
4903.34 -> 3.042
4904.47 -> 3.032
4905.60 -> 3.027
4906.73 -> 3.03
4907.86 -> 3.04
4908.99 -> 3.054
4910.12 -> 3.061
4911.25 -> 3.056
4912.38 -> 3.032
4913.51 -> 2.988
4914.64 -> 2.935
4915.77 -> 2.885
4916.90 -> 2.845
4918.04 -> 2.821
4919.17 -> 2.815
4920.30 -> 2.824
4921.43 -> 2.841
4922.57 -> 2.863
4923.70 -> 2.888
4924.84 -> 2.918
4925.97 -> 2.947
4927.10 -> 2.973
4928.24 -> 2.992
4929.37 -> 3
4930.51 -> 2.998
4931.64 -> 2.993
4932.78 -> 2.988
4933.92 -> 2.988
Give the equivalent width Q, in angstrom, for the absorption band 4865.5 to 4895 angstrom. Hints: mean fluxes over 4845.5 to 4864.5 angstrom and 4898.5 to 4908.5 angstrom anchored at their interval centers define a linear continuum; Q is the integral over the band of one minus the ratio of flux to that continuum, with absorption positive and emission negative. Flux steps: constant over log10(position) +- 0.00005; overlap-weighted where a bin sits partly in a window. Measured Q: 4.0 angstrom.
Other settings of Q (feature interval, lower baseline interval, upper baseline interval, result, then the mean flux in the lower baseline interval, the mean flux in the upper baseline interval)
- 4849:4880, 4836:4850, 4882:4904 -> -4.4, 2.92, 3.06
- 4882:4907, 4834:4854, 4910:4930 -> -1.3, 2.89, 2.92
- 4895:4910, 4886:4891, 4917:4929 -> -0.5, 3.03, 2.89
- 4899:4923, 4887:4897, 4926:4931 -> 0.5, 3.09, 2.99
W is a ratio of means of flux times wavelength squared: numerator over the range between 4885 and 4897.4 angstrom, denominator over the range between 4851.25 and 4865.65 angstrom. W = 0.8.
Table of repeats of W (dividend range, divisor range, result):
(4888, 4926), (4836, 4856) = 1.06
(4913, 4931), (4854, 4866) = 0.67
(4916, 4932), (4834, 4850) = 1.02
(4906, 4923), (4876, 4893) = 1.01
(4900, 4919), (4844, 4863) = 0.86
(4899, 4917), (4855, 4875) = 0.82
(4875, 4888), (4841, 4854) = 1.04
